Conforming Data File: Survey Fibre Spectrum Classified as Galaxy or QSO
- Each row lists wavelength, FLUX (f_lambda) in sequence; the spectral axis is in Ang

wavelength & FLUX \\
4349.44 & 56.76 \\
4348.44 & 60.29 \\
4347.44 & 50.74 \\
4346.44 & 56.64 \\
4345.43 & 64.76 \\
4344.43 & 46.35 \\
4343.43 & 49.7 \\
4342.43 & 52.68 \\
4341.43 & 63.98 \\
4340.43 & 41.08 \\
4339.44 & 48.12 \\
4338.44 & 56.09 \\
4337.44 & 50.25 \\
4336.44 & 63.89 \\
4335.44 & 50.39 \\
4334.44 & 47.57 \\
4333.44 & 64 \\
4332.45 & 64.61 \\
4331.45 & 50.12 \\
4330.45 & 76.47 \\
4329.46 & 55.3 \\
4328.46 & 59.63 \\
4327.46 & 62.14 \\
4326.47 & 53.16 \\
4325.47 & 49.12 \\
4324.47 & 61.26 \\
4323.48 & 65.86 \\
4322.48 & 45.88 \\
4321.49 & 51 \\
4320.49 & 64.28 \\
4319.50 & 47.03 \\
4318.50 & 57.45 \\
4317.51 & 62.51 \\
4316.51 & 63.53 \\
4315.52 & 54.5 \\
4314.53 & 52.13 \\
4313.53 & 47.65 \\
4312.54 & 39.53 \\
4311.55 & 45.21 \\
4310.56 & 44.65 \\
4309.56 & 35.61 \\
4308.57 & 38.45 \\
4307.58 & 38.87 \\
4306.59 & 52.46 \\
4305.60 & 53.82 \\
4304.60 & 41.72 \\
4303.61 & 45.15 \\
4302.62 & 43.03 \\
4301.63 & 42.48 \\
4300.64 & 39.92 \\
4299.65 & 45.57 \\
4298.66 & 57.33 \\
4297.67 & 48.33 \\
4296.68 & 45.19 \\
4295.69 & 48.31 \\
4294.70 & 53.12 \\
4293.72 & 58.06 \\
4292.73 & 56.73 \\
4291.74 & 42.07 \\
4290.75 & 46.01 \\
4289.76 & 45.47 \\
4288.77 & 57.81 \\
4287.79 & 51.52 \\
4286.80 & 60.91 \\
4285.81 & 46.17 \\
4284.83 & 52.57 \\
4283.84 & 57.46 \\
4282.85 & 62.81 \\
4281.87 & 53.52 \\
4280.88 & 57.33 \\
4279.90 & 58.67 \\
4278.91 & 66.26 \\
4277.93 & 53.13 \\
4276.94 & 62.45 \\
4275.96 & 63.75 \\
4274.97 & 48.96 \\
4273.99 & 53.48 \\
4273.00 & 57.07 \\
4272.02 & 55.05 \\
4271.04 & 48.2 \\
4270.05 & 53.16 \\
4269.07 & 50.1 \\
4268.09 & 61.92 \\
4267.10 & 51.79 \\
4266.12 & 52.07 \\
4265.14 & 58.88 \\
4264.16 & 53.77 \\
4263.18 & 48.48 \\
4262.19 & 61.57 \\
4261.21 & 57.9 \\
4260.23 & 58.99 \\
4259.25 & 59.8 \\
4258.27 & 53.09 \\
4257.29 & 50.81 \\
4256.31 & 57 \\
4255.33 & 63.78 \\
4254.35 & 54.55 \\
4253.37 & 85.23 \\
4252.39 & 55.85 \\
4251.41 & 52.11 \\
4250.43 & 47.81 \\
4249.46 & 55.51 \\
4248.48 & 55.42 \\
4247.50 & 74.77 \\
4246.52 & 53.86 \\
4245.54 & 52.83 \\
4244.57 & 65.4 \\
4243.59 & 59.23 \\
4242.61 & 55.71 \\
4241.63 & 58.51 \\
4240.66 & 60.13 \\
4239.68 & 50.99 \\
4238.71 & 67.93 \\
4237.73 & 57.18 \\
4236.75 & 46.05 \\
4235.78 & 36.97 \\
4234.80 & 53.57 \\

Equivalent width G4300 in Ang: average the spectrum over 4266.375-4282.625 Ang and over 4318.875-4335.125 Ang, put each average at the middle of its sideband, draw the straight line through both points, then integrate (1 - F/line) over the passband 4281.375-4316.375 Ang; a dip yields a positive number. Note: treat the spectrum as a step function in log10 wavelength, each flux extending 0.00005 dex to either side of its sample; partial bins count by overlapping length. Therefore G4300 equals 4.8 Ang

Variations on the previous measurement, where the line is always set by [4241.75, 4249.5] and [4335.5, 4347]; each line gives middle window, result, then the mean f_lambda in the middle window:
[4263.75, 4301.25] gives 2.4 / 53.5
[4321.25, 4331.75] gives -0.6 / 57.6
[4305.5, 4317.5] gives 1.7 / 47.6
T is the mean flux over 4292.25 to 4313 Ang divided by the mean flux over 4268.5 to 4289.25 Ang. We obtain 0.83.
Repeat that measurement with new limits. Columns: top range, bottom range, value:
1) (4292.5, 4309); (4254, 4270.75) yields 0.85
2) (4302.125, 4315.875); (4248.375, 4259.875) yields 0.78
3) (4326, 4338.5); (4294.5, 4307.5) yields 1.24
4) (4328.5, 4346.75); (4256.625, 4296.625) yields 1.02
